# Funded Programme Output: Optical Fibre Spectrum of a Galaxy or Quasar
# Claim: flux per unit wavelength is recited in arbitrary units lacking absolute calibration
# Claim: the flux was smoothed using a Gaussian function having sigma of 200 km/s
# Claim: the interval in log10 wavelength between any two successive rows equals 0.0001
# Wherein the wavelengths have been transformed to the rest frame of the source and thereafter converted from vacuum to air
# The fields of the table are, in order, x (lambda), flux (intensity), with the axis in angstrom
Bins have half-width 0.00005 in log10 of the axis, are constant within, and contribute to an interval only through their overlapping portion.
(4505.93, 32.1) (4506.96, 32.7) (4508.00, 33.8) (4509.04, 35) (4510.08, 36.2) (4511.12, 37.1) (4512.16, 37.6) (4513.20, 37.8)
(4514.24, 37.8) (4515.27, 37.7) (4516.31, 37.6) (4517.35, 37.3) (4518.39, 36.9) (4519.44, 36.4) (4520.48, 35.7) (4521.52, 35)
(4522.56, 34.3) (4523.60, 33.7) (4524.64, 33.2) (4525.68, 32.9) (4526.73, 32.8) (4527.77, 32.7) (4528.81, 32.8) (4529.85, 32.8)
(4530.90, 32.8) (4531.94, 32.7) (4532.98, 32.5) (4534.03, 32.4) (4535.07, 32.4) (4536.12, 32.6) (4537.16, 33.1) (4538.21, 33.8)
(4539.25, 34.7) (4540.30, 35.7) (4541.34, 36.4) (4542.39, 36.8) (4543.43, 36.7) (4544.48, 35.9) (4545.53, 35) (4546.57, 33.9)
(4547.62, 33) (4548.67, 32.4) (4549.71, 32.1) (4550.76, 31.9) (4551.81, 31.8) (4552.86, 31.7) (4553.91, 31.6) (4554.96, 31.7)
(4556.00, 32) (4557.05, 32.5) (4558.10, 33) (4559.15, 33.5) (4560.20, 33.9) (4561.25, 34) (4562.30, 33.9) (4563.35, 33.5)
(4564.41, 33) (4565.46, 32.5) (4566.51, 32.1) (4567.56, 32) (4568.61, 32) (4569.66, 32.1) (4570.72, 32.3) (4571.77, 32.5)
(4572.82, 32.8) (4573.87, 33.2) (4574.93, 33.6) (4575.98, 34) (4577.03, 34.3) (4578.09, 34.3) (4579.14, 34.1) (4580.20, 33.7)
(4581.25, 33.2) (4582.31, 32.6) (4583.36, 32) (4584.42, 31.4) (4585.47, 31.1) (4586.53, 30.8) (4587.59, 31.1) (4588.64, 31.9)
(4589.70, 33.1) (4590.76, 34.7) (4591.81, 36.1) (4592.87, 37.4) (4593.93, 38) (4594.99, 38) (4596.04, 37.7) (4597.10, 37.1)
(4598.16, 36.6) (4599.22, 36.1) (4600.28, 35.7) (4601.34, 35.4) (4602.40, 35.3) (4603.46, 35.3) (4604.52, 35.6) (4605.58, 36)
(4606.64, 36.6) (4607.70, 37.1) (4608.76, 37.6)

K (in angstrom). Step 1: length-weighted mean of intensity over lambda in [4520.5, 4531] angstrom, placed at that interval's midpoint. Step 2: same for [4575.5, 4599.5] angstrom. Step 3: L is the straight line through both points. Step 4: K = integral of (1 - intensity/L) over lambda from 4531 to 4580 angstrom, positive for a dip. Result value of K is 0.8 angstrom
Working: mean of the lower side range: 33.4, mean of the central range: 33.3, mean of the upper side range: 34.3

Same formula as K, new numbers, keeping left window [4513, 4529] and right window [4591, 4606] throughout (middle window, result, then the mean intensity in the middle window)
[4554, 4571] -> 1.5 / 32.7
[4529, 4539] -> 0.7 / 32.8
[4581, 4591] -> 1.1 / 32.1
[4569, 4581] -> 0.9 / 33.3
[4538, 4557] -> 1.1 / 33.7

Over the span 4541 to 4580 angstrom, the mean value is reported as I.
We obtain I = 33.3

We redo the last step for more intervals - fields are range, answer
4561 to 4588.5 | 32.7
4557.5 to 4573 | 32.9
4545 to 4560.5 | 32.7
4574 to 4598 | 34.1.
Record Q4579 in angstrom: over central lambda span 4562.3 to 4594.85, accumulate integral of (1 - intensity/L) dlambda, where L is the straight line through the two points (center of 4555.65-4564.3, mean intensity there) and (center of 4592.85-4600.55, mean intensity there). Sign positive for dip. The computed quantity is 1.8 angstrom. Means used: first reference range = 33.3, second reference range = 37.1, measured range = 33.2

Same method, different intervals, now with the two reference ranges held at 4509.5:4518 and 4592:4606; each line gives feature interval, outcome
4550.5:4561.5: 1.3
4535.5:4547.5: 0.7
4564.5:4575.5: 1.3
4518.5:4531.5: 1.2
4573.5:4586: 1.2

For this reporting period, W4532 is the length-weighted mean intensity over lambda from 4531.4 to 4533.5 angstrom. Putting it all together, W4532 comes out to 32.7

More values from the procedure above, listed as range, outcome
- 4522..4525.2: 33.8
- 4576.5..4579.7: 34.2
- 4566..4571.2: 32.1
